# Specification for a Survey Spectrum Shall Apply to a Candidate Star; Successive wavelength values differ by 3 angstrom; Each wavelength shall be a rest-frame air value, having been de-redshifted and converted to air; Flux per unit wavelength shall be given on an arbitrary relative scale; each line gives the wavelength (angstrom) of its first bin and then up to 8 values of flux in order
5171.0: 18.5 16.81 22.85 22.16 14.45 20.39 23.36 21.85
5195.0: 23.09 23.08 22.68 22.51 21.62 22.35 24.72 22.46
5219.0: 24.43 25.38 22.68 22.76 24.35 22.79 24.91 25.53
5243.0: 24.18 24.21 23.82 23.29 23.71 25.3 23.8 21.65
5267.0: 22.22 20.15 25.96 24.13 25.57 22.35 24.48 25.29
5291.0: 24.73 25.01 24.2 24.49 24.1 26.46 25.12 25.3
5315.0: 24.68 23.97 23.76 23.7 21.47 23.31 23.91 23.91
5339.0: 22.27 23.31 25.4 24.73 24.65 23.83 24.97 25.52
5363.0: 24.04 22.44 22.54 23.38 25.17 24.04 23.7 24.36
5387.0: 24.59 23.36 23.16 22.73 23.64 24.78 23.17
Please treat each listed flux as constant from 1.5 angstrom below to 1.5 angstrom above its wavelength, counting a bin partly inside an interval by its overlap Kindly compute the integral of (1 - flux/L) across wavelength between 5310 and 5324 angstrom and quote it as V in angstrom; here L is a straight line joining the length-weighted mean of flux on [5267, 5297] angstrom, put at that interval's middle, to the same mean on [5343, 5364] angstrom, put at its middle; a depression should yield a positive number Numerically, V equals 0.0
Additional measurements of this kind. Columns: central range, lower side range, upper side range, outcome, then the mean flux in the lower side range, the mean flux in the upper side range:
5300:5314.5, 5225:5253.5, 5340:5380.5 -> -0.7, 23.9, 24.1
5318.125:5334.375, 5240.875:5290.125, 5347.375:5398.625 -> 0.4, 23.8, 23.9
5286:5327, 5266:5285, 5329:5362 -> -1.3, 23.5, 24.2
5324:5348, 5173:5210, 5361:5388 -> -0.2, 21.3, 23.8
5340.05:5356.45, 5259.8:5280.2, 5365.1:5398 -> -0.6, 23.3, 23.6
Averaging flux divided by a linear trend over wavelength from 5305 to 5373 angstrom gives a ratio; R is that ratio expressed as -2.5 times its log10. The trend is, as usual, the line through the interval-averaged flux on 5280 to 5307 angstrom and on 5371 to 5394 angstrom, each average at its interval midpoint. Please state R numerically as 0.01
